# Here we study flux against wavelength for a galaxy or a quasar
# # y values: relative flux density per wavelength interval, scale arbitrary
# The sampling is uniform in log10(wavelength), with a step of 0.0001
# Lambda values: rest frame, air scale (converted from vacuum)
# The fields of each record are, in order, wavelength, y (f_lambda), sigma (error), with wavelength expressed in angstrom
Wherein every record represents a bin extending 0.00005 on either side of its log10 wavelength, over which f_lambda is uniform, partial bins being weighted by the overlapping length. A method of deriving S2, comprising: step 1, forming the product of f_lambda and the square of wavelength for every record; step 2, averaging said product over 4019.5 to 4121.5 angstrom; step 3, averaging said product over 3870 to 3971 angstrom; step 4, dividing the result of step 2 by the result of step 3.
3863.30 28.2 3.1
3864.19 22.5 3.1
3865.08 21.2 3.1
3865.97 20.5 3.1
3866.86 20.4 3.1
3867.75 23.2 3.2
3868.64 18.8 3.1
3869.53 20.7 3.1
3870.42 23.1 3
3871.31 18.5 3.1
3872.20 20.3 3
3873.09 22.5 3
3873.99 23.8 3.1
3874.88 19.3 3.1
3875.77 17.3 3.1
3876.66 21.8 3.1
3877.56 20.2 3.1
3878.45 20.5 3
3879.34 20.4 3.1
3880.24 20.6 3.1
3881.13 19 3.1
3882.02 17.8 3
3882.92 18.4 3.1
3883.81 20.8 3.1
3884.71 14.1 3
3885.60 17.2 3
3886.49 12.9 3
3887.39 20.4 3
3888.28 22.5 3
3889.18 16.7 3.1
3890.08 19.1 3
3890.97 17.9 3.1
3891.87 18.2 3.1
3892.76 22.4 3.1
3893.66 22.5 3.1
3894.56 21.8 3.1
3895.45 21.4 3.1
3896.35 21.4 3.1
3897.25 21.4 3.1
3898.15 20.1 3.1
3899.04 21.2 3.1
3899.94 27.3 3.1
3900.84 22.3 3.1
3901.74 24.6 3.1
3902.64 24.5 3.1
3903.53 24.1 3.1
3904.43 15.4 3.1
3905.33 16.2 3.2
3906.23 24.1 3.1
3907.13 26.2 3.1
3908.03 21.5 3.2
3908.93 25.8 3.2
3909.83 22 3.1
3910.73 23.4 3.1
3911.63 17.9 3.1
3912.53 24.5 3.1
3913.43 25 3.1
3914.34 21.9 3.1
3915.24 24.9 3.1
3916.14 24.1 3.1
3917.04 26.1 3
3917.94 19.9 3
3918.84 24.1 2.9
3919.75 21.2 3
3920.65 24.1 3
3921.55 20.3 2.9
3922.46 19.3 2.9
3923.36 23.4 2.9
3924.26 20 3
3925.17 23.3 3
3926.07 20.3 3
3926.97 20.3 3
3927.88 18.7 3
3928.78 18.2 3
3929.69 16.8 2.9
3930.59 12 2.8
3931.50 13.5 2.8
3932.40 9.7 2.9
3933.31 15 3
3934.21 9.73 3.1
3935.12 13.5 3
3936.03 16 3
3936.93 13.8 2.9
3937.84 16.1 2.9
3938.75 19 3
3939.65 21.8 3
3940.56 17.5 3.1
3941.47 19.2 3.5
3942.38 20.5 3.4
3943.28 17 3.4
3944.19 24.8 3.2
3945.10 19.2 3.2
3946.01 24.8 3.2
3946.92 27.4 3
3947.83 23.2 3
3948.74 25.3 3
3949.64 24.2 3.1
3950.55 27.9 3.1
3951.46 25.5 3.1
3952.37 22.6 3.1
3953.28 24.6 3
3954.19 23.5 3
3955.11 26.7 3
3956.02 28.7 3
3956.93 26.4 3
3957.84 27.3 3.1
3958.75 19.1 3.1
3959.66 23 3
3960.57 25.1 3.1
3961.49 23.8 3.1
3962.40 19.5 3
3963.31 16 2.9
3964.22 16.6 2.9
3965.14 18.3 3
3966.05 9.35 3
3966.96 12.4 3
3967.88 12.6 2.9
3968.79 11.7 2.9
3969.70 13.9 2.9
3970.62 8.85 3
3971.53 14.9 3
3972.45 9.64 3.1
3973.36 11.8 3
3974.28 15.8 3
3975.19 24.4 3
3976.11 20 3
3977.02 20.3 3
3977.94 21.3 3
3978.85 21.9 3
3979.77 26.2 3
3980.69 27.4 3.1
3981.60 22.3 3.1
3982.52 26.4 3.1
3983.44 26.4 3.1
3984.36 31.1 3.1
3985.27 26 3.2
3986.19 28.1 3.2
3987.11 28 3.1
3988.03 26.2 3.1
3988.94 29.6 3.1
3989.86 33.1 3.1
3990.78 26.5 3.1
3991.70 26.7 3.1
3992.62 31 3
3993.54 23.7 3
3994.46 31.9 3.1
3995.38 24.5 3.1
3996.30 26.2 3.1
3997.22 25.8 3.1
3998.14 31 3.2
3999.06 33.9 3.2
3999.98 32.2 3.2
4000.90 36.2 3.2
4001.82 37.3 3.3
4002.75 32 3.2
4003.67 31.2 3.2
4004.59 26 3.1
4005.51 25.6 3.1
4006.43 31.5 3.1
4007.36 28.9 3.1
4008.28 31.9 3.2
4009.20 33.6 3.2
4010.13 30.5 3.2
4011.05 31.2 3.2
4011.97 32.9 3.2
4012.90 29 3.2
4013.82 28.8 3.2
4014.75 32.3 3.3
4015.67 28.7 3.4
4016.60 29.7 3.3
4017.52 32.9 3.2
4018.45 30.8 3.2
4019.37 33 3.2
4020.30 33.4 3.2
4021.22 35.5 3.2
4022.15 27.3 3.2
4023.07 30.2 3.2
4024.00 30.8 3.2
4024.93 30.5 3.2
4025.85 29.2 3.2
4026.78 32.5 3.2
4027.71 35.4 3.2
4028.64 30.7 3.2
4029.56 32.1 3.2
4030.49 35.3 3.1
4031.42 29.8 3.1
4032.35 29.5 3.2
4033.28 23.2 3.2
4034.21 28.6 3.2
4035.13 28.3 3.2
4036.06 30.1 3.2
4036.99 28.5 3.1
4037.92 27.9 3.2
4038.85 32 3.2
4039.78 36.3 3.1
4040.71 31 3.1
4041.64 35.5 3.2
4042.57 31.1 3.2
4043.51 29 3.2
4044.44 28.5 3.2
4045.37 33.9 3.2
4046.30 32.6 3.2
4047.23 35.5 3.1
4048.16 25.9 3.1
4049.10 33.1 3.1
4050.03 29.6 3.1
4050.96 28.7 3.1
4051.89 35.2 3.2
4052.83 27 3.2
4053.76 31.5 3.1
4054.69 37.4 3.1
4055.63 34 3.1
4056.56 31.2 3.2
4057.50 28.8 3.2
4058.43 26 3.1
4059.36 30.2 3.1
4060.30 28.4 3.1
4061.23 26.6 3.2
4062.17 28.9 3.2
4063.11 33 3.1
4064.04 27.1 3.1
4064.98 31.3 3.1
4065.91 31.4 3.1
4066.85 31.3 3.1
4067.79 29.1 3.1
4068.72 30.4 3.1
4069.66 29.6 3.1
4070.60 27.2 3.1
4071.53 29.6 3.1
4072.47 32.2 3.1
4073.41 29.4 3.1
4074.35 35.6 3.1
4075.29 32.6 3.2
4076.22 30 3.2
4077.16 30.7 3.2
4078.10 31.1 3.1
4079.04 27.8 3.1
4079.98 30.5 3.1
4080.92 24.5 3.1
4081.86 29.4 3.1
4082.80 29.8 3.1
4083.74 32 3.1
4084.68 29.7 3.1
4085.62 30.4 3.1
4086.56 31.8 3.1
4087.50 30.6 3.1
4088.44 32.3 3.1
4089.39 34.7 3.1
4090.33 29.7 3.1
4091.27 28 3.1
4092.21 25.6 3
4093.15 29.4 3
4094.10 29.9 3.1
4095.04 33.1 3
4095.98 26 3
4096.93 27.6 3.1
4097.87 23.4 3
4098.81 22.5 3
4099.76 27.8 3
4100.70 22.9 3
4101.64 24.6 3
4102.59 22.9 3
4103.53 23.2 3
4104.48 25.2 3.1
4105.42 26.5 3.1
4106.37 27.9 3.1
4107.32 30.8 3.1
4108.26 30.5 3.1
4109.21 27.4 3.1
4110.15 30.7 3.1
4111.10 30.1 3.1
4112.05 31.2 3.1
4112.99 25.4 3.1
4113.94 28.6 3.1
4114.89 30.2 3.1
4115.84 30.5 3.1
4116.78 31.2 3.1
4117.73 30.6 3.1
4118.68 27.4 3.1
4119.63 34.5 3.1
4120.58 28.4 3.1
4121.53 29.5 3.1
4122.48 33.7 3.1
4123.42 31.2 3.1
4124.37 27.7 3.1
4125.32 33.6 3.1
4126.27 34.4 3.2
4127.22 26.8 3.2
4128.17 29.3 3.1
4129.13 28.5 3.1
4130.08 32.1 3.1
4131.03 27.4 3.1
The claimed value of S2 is 1.6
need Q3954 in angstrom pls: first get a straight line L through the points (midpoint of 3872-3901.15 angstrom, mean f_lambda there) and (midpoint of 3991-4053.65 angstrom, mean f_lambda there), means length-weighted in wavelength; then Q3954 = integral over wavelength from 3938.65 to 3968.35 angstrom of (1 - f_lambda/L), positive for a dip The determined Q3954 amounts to 4.3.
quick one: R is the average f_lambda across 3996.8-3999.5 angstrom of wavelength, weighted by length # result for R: 30.3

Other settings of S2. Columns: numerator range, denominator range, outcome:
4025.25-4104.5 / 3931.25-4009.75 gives 1.36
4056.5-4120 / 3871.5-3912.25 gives 1.55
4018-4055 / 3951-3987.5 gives 1.54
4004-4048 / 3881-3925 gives 1.54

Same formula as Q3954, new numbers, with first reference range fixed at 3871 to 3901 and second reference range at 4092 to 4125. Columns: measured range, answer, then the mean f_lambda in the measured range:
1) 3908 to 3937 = 2.2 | 19.7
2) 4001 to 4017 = -4.0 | 30.8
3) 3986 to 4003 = -4.0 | 29.7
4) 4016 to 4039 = -4.9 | 30.7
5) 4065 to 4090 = -3.1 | 30.5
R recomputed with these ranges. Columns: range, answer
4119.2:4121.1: 31.3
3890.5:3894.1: 20.3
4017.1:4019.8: 32.2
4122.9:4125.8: 31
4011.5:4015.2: 30.7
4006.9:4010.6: 31.2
